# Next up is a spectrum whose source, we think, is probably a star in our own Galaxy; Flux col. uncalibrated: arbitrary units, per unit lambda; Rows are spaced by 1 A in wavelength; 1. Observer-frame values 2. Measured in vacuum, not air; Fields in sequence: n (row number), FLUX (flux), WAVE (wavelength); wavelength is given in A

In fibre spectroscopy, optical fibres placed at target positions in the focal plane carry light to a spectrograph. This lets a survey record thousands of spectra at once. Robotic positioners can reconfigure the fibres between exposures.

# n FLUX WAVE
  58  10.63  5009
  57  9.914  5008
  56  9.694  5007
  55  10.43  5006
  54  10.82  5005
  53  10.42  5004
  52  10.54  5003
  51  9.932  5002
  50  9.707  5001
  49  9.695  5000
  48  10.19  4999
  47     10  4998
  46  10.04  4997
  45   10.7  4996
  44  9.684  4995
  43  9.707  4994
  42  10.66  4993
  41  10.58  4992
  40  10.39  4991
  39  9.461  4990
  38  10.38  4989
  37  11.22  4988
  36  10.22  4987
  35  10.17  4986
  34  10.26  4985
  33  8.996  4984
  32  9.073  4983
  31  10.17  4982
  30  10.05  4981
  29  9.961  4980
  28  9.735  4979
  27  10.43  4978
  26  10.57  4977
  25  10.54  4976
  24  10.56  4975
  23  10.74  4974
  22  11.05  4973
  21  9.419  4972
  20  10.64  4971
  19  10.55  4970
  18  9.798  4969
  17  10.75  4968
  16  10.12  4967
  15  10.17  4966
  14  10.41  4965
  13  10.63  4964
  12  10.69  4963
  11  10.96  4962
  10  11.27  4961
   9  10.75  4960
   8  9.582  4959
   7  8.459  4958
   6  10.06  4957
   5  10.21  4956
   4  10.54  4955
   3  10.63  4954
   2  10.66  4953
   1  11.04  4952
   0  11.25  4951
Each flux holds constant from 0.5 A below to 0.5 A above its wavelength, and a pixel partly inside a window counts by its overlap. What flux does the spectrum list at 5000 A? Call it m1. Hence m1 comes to 9.695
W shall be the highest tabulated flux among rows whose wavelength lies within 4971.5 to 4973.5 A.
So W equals 11.05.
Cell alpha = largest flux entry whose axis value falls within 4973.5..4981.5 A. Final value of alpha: 10.74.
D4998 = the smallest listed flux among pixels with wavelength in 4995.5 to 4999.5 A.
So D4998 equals 10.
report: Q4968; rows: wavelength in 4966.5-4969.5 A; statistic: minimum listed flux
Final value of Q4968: 9.798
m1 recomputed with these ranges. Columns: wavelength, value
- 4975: 10.56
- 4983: 9.073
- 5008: 9.914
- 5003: 10.54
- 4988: 11.22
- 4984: 8.996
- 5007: 9.694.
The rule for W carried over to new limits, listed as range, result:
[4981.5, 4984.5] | 10.17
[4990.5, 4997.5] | 10.7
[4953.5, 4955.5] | 10.63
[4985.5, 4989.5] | 11.22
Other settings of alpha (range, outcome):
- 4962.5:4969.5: 10.75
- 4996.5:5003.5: 10.54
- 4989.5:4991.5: 10.39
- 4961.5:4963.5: 10.96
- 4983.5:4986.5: 10.26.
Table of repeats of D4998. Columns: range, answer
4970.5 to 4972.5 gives 9.419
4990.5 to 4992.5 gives 10.39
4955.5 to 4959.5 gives 8.459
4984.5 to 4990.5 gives 9.461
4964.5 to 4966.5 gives 10.17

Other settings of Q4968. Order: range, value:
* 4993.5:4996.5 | 9.684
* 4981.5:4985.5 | 8.996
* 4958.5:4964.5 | 9.582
